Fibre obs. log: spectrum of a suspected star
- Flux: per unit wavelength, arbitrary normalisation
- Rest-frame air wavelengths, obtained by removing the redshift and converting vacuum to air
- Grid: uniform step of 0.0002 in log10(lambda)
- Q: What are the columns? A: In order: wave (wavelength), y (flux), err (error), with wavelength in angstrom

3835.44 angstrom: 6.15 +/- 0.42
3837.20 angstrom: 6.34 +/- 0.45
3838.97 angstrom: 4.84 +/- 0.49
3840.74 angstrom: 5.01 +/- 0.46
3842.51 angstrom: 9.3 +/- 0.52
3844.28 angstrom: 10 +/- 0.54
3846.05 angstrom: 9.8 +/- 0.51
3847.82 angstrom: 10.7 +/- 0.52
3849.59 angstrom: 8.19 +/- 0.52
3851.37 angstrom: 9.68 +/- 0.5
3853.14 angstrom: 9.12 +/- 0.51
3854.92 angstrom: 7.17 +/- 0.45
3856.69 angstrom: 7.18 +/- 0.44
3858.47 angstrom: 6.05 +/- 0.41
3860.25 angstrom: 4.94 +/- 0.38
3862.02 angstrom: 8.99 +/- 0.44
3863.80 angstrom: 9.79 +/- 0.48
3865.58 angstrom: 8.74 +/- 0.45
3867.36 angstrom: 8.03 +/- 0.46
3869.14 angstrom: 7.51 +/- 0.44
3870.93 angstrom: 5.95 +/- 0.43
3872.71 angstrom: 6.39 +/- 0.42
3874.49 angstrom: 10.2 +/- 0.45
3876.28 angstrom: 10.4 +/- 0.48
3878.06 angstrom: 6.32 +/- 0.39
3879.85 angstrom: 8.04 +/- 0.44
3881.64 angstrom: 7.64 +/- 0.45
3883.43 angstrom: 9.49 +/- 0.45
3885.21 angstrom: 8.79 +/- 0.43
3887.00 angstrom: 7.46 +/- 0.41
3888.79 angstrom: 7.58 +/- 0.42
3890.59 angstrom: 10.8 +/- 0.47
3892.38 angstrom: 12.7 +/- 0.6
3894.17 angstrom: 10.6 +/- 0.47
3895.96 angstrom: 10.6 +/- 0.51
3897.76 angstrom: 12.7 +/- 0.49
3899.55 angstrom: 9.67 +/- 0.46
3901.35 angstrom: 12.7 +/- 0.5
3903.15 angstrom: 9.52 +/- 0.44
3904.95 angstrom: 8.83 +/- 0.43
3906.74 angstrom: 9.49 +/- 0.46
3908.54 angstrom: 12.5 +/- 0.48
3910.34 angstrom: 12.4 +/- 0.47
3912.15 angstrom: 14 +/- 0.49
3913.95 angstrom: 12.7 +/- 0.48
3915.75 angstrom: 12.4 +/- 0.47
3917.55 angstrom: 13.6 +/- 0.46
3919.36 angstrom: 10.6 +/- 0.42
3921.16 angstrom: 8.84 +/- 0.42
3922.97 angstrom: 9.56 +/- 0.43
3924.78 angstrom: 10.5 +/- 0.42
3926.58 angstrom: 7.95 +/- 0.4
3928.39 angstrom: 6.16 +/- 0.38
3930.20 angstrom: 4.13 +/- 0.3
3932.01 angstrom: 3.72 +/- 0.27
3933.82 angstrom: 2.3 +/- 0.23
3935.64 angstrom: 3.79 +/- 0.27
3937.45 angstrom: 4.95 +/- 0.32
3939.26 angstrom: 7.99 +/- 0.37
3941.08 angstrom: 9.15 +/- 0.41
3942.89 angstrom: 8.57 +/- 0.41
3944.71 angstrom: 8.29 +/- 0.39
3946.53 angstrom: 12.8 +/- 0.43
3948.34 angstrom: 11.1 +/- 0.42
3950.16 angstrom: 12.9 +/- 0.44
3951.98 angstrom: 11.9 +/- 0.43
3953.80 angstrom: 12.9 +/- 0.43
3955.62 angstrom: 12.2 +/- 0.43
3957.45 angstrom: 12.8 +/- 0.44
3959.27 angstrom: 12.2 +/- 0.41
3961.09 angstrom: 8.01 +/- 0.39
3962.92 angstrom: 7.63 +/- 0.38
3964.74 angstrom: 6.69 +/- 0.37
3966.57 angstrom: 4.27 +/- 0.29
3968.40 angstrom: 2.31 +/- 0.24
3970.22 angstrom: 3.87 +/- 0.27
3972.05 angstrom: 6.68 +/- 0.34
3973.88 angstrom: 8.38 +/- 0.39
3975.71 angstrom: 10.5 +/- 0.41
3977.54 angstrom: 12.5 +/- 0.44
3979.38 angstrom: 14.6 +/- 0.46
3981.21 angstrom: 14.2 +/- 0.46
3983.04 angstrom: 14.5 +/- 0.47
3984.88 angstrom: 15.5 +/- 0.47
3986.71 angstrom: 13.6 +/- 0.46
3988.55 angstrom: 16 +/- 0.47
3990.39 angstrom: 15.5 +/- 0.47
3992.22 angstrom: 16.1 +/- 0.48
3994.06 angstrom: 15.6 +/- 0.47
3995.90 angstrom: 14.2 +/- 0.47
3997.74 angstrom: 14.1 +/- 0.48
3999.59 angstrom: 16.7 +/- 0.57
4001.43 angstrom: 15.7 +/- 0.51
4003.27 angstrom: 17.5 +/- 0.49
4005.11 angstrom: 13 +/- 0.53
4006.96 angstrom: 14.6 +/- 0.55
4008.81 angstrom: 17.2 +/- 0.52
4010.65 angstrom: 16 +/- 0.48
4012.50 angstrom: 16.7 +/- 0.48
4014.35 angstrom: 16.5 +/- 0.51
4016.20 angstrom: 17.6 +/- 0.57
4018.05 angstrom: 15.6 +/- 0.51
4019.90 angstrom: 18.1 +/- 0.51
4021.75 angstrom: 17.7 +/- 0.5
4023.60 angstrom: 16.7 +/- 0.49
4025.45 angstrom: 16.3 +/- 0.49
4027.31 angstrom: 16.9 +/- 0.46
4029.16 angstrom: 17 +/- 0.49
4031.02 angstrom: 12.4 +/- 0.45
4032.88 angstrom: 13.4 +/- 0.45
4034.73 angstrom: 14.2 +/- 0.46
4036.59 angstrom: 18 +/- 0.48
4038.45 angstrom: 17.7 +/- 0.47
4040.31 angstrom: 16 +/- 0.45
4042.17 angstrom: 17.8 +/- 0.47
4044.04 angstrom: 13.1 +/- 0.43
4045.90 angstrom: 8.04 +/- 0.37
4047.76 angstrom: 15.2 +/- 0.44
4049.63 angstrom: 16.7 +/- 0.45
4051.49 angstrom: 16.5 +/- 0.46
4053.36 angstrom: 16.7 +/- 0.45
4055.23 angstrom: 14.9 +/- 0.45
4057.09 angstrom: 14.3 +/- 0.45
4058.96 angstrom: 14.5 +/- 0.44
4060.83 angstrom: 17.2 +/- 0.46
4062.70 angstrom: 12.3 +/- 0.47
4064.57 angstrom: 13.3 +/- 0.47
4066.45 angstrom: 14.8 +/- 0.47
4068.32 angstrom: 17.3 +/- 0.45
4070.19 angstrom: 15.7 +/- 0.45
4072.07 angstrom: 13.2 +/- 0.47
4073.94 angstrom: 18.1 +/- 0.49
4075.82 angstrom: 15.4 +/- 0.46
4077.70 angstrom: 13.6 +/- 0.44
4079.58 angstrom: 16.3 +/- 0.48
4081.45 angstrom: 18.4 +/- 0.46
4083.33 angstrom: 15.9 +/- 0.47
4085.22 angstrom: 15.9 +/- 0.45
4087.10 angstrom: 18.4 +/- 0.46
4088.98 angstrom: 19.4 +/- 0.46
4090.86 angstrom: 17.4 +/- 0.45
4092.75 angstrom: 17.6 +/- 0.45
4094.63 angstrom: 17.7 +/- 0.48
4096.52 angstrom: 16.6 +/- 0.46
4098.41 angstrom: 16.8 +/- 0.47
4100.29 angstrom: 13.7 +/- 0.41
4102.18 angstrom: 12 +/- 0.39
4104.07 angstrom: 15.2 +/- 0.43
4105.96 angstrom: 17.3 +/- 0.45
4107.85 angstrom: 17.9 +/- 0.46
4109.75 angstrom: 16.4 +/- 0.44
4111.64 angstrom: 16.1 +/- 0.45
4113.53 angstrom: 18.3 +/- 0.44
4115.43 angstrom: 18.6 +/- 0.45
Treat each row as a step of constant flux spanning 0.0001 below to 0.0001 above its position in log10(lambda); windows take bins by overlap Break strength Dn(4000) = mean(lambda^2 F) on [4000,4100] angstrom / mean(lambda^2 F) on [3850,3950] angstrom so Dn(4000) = 1.9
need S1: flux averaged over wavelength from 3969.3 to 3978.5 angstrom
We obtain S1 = 8.4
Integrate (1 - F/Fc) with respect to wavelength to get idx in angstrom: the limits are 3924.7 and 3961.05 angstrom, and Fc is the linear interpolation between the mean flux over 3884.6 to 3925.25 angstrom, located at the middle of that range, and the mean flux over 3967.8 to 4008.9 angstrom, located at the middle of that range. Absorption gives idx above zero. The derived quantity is 9.7 angstrom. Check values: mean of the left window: 10.8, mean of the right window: 13.2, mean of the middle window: 8.77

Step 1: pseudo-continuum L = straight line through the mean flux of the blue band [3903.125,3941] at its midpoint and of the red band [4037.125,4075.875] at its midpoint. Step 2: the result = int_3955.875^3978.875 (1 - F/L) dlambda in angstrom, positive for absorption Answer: 5.7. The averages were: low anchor 8.84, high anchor 15.2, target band 8.22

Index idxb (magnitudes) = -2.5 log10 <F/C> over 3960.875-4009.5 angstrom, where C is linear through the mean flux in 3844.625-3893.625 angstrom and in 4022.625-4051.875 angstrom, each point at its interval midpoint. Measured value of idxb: 0.095 mag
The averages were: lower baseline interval 8.47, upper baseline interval 15.4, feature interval 12.2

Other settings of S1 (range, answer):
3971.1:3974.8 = 7.5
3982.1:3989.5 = 14.9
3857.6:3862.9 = 6.67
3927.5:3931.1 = 5.14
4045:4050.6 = 13.4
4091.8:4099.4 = 17.2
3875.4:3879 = 8.35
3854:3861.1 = 6.35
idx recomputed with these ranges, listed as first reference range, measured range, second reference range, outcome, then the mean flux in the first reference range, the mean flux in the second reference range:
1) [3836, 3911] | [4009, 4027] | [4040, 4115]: -4.0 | 8.84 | 15.8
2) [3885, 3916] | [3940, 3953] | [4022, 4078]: 1.7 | 10.9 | 15.3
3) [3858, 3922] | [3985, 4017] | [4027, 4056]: -4.4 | 9.67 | 15.2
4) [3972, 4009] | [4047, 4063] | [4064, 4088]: 0.0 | 14.2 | 15.9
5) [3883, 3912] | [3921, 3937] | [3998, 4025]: 7.8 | 10.5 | 16.3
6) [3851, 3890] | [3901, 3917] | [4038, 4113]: -3.7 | 7.97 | 15.8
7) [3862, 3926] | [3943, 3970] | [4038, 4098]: 5.5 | 9.9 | 15.8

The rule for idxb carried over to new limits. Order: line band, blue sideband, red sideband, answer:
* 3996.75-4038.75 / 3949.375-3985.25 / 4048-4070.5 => -0.23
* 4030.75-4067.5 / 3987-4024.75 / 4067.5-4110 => 0.09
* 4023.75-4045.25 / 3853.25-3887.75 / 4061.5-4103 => -0.11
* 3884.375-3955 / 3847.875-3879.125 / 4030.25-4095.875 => 0.04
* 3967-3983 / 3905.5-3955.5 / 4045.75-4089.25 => 0.24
